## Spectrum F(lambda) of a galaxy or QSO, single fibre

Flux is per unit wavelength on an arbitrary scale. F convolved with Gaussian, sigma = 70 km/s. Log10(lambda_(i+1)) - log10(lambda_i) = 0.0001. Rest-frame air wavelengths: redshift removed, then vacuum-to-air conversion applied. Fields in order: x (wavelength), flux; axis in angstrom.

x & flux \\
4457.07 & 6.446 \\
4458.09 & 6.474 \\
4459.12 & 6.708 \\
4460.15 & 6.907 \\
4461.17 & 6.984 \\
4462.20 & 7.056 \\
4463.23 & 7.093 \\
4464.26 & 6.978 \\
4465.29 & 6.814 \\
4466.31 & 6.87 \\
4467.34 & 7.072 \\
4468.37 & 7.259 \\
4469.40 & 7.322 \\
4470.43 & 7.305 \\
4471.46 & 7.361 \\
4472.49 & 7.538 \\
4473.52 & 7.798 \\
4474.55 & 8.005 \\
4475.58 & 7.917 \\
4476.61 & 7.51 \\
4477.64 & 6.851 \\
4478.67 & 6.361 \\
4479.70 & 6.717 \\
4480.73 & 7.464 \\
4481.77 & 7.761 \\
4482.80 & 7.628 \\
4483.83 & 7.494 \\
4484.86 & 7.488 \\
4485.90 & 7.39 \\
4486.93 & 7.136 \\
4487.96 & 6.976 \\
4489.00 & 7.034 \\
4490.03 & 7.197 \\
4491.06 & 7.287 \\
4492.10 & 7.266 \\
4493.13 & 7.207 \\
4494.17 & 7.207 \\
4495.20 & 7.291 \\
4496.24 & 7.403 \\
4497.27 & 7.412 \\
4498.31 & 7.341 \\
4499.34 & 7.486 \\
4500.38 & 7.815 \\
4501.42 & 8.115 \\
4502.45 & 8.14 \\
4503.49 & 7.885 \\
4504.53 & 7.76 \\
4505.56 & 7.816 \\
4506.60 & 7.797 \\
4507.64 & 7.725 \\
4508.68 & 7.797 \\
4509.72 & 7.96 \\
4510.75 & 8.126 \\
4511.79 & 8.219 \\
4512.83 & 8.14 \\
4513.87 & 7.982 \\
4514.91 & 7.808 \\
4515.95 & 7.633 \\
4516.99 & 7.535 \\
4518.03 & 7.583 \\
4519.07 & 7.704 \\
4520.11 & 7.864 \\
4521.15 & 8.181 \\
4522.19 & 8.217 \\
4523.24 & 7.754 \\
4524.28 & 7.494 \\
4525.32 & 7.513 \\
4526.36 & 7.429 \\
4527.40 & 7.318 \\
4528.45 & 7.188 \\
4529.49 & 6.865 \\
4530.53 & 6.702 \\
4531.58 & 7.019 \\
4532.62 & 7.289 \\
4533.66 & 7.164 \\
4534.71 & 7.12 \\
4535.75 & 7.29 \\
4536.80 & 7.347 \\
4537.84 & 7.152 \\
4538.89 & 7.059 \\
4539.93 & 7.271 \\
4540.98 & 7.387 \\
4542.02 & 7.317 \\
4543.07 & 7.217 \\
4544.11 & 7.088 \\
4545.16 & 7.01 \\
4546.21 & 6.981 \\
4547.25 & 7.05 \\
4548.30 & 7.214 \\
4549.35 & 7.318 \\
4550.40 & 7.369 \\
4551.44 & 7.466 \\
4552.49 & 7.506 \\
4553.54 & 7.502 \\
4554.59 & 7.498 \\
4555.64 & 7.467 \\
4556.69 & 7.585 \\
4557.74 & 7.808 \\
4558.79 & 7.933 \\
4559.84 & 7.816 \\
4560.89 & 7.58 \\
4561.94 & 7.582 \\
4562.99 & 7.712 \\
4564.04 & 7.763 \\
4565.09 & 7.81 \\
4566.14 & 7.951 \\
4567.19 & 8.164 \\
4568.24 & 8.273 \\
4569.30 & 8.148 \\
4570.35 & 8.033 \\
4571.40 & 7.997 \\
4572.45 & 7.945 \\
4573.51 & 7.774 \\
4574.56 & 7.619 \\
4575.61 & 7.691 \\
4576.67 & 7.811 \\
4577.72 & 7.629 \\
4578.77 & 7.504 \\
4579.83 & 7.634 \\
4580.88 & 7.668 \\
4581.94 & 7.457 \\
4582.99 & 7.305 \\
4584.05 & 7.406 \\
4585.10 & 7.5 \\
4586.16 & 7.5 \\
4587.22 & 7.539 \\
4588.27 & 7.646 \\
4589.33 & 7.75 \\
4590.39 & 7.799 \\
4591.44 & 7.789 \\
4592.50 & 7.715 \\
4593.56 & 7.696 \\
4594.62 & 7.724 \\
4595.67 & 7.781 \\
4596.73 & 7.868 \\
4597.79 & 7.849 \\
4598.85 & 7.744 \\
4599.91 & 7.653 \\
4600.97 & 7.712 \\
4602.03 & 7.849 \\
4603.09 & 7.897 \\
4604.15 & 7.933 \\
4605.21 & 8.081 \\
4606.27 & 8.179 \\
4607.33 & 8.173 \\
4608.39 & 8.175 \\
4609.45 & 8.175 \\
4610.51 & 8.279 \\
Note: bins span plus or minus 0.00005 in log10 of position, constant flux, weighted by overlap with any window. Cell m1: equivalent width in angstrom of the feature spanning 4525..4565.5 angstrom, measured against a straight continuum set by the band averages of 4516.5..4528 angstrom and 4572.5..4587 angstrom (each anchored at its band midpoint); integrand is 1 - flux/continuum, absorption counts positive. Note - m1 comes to 1.56 angstrom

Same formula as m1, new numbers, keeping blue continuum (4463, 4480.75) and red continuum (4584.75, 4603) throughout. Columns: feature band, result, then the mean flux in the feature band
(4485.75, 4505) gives -0.3 angstrom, 7.44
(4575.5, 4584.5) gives 0.1 angstrom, 7.56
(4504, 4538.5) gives -0.7 angstrom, 7.59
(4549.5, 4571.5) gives -0.5 angstrom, 7.75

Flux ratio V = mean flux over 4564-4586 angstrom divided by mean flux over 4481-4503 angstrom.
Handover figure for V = 1.0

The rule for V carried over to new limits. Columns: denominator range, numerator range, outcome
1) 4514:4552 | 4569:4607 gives 1.05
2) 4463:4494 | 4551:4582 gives 1.07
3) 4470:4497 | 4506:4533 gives 1.04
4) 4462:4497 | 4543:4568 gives 1.04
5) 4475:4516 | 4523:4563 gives 0.97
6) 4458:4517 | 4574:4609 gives 1.04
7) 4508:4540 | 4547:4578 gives 1.02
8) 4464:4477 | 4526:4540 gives 0.97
